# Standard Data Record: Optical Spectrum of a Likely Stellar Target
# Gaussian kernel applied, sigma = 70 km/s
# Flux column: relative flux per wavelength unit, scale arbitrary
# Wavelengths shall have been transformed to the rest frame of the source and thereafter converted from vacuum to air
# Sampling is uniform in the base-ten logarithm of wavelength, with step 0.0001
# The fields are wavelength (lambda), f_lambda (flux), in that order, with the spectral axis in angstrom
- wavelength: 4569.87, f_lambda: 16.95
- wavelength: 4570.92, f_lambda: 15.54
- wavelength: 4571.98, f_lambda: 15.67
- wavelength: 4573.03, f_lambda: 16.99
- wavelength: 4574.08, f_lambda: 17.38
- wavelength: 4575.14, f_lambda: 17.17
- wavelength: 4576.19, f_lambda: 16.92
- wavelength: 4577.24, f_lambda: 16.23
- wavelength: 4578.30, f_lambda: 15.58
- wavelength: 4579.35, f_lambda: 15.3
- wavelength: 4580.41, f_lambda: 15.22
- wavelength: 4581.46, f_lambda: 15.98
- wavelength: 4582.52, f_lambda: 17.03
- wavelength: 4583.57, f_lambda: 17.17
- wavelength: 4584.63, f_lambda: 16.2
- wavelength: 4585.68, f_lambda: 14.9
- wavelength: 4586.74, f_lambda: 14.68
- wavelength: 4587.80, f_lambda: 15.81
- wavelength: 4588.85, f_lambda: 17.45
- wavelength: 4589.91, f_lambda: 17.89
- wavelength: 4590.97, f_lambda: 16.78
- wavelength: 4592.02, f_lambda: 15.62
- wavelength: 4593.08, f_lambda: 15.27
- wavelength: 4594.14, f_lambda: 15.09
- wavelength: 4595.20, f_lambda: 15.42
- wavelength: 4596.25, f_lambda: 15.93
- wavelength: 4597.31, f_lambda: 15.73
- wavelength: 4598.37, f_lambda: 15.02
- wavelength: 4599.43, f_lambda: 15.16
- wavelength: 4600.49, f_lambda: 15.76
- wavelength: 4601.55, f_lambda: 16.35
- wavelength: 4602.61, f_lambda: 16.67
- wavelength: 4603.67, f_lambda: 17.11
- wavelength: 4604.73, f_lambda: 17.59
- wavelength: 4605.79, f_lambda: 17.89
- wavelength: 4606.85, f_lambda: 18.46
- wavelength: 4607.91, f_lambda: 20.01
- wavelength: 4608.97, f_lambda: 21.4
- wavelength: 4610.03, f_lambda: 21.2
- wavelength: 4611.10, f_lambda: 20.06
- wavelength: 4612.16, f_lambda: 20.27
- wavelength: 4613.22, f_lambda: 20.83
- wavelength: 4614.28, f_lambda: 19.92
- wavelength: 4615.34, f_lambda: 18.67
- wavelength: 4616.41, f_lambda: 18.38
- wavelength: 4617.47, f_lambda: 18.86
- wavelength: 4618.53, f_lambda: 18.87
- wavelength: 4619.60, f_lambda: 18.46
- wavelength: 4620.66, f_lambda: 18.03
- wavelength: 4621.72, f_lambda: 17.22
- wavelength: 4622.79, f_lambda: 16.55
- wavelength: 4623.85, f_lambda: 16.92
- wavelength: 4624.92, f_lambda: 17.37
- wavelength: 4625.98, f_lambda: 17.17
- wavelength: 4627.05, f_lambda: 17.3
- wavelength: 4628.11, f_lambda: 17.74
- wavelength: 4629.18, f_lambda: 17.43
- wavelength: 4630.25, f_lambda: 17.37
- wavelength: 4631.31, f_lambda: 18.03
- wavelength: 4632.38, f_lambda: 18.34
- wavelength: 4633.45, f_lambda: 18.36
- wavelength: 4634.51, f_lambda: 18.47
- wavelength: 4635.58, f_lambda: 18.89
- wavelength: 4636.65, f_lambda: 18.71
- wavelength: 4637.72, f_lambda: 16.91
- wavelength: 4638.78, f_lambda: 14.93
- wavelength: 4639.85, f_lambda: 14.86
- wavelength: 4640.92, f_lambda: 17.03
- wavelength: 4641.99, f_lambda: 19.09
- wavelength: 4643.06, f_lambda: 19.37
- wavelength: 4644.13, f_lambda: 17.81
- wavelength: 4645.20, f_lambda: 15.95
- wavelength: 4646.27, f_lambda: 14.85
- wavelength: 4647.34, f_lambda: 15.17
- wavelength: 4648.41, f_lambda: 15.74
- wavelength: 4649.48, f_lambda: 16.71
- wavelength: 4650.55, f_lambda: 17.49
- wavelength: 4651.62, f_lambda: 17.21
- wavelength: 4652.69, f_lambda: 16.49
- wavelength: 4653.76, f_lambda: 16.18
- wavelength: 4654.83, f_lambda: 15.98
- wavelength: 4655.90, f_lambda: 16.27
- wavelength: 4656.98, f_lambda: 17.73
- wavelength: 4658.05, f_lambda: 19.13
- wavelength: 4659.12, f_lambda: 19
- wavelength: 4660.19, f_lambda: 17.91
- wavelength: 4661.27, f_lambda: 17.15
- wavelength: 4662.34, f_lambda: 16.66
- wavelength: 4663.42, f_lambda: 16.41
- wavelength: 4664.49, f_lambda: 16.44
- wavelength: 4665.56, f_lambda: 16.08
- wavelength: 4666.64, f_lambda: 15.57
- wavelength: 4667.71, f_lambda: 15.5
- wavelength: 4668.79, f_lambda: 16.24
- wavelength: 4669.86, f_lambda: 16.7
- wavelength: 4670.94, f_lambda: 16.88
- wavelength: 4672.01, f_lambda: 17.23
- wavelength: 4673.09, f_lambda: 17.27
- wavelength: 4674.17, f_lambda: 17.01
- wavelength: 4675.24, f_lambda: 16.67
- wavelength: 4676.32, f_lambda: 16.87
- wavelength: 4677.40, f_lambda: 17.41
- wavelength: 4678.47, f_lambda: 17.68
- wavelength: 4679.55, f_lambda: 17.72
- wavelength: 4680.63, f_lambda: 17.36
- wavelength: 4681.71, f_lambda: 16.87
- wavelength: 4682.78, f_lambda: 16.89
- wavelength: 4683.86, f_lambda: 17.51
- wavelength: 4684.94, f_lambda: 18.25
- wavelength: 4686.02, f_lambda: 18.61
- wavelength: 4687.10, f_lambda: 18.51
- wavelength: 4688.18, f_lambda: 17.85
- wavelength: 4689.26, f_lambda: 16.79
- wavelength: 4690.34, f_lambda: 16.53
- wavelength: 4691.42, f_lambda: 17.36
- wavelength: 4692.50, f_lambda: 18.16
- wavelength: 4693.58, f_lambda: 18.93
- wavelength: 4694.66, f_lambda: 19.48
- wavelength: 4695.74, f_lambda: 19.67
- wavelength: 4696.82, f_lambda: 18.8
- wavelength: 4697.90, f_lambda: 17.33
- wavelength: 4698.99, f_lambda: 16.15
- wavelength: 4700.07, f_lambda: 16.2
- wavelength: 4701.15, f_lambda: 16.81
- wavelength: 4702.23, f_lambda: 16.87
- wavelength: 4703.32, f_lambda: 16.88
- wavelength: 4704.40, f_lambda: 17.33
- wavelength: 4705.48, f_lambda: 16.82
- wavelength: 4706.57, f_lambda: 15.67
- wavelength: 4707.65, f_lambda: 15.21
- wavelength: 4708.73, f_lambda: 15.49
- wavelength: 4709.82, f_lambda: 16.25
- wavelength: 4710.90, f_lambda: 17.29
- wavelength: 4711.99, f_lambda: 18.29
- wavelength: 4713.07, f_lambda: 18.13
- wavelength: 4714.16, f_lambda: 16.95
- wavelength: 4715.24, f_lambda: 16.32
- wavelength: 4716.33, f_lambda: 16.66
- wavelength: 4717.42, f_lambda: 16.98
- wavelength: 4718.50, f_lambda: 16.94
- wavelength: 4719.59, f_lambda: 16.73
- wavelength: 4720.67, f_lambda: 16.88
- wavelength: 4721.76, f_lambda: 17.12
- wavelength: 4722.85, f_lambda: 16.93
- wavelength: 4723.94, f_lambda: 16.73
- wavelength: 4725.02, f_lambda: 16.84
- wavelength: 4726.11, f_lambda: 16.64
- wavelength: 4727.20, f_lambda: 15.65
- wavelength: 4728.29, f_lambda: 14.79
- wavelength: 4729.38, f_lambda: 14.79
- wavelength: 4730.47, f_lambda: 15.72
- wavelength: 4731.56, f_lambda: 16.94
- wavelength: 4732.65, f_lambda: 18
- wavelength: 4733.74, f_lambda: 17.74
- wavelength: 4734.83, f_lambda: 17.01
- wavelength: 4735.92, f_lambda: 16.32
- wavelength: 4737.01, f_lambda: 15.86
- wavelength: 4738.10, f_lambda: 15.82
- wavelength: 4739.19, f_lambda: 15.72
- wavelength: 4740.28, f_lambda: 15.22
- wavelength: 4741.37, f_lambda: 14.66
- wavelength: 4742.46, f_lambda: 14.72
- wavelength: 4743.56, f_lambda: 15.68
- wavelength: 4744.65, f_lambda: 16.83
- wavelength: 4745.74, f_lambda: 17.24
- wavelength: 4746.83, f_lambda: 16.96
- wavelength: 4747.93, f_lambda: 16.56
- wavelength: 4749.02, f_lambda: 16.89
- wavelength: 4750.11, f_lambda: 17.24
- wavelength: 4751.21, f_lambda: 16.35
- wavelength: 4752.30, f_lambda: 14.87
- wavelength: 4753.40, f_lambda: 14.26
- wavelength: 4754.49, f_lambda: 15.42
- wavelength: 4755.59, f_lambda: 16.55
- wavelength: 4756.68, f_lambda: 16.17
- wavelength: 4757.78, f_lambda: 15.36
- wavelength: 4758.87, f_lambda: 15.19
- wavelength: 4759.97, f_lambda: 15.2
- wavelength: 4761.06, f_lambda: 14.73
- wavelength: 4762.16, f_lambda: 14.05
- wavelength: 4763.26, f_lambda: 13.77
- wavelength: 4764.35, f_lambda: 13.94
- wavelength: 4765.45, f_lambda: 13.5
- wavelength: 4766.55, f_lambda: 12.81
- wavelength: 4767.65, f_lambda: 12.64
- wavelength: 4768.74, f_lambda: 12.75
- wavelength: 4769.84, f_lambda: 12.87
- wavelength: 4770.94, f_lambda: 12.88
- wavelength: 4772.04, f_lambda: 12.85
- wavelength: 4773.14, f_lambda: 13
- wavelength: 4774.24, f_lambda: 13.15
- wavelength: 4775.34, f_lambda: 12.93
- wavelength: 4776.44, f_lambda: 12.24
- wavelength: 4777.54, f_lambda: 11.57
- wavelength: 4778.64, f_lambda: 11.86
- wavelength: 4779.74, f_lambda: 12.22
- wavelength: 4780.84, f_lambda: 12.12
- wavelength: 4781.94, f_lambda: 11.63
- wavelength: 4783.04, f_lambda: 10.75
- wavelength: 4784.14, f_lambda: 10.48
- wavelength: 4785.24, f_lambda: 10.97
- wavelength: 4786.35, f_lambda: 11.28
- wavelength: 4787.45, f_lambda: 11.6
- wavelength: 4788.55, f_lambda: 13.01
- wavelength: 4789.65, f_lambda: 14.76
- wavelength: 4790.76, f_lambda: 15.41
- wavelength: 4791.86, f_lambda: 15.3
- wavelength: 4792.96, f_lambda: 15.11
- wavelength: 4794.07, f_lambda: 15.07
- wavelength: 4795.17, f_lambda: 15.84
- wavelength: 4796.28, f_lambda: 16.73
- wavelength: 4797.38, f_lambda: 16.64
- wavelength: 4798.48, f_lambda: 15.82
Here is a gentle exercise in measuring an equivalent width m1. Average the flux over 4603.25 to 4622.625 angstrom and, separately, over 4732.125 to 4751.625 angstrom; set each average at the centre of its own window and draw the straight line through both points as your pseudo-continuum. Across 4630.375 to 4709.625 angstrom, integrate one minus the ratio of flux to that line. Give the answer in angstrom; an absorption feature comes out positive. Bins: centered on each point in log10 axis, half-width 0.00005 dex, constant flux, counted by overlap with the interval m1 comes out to 3.1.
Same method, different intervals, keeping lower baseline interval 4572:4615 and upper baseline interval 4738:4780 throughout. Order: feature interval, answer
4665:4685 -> -1.4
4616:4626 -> -0.7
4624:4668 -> -2.3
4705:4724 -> -1.9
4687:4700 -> -2.0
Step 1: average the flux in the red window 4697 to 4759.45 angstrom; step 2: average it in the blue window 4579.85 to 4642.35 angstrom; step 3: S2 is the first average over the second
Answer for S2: 0.9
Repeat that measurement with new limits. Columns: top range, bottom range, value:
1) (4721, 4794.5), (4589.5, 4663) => 0.84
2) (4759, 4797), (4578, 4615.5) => 0.77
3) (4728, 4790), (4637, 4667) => 0.86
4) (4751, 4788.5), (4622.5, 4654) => 0.77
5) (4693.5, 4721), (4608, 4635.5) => 0.92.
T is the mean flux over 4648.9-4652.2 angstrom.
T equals 17.1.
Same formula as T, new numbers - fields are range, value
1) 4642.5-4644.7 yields 18.5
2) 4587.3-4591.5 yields 17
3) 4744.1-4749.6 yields 16.9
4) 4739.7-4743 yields 14.9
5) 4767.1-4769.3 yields 12.7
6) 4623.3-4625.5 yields 17.2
